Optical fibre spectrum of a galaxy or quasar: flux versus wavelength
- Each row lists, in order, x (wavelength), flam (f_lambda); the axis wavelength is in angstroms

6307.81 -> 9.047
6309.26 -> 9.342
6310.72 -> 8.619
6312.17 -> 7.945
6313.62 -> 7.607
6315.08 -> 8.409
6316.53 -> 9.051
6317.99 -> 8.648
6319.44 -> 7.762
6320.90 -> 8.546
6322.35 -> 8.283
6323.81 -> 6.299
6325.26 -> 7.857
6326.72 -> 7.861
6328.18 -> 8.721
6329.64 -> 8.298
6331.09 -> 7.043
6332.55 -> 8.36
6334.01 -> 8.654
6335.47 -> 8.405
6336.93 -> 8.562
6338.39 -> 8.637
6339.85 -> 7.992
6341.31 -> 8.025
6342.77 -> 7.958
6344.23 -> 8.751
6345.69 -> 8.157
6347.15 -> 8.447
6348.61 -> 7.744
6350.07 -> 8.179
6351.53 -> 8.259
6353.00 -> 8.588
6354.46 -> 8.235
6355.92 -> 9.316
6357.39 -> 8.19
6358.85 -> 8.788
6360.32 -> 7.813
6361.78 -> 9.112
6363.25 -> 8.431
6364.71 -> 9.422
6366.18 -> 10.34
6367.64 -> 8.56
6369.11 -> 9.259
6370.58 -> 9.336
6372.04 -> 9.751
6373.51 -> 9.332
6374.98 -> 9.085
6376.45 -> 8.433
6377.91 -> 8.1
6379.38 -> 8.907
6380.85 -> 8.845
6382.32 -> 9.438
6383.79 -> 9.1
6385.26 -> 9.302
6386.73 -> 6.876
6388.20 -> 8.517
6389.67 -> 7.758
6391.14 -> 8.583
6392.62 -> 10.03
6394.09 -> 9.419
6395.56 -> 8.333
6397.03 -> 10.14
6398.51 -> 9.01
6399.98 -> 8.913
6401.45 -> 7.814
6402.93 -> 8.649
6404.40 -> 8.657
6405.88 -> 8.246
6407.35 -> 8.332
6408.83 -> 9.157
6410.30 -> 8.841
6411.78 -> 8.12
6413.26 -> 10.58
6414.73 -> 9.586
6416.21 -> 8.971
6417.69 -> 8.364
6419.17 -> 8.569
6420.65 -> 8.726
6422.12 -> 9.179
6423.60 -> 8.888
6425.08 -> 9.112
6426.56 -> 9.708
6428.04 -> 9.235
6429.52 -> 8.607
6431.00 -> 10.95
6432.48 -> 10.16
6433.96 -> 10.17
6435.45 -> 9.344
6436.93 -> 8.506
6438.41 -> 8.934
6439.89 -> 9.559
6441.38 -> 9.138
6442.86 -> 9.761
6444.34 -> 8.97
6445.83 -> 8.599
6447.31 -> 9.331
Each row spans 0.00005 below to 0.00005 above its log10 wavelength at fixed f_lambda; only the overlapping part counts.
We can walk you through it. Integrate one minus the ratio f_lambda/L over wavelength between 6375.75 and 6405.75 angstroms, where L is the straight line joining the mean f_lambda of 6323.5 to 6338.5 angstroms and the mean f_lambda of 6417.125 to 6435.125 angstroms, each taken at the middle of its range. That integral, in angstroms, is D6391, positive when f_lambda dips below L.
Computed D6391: 0.4 angstroms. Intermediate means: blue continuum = 8.09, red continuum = 9.31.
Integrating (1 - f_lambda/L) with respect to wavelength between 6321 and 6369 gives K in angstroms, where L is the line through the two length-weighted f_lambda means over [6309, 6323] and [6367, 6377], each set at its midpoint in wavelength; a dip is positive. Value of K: 2.21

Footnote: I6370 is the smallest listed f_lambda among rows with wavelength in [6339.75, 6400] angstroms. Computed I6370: 6.876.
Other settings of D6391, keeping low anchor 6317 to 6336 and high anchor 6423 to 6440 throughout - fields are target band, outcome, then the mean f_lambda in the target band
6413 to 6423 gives 0.2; 9.07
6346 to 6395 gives -0.7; 8.77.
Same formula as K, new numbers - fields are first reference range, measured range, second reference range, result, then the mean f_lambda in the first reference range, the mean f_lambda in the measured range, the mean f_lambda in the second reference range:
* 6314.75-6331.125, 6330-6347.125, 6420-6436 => 0.1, 8.1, 8.24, 9.47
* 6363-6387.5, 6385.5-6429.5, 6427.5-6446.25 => 1.7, 8.98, 8.84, 9.39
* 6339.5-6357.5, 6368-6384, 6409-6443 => -0.7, 8.31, 9.04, 9.25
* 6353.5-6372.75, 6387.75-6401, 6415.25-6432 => 0.2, 8.96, 8.95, 9.14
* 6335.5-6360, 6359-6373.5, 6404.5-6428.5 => -1.0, 8.36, 9.11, 8.96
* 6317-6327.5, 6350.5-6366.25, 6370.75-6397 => -0.4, 7.92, 8.69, 8.86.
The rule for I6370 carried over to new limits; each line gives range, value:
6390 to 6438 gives 7.814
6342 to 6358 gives 7.744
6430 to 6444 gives 8.506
